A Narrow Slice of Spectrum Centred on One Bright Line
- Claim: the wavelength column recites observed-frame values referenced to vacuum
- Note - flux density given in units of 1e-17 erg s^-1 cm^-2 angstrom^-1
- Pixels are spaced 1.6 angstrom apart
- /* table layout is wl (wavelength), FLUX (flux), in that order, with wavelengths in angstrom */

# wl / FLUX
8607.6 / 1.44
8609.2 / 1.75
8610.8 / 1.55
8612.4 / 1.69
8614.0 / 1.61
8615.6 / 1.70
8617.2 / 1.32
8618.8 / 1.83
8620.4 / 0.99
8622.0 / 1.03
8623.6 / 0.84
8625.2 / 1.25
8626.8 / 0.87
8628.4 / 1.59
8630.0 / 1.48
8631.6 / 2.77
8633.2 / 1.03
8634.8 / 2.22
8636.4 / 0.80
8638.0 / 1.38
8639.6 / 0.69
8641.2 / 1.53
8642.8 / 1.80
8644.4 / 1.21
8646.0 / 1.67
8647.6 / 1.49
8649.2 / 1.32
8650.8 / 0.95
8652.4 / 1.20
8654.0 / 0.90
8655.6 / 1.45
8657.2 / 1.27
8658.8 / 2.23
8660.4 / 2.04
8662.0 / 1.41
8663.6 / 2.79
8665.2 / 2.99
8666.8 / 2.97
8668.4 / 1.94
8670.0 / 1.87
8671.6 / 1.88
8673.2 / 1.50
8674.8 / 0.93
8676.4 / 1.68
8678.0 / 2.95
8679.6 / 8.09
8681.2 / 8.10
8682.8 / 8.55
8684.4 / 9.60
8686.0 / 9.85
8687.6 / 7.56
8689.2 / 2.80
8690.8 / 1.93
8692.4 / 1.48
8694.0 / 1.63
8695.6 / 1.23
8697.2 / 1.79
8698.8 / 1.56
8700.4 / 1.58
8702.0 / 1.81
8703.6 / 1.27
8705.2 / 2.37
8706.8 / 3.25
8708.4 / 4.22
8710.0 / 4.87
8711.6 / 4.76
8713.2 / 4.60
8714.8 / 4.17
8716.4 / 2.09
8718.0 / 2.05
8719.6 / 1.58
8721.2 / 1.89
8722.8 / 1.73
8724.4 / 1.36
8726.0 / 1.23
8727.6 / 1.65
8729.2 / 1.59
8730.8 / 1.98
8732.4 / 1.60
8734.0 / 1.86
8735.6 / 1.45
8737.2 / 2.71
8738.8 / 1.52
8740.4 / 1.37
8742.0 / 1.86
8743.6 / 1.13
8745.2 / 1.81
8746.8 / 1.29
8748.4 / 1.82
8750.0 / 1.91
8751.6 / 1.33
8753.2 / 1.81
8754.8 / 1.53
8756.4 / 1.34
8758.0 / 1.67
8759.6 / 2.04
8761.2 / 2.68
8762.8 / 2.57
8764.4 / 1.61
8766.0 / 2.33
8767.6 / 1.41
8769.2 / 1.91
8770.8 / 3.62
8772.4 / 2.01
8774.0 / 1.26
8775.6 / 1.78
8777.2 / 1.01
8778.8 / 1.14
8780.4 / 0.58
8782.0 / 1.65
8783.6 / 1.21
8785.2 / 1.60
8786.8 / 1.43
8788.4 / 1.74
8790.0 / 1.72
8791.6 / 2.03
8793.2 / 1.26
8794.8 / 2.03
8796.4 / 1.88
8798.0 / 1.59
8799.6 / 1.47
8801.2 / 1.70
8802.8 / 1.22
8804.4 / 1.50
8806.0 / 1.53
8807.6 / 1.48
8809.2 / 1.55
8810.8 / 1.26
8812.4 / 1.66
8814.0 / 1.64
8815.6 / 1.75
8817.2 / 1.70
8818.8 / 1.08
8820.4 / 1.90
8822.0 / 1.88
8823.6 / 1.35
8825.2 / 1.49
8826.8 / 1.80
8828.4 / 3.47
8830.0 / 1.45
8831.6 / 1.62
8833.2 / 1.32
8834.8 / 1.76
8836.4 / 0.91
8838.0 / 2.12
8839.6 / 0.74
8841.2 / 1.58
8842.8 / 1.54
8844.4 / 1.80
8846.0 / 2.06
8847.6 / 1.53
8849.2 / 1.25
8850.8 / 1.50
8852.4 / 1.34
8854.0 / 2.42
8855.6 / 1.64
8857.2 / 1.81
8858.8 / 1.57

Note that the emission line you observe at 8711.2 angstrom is [N II] 6583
